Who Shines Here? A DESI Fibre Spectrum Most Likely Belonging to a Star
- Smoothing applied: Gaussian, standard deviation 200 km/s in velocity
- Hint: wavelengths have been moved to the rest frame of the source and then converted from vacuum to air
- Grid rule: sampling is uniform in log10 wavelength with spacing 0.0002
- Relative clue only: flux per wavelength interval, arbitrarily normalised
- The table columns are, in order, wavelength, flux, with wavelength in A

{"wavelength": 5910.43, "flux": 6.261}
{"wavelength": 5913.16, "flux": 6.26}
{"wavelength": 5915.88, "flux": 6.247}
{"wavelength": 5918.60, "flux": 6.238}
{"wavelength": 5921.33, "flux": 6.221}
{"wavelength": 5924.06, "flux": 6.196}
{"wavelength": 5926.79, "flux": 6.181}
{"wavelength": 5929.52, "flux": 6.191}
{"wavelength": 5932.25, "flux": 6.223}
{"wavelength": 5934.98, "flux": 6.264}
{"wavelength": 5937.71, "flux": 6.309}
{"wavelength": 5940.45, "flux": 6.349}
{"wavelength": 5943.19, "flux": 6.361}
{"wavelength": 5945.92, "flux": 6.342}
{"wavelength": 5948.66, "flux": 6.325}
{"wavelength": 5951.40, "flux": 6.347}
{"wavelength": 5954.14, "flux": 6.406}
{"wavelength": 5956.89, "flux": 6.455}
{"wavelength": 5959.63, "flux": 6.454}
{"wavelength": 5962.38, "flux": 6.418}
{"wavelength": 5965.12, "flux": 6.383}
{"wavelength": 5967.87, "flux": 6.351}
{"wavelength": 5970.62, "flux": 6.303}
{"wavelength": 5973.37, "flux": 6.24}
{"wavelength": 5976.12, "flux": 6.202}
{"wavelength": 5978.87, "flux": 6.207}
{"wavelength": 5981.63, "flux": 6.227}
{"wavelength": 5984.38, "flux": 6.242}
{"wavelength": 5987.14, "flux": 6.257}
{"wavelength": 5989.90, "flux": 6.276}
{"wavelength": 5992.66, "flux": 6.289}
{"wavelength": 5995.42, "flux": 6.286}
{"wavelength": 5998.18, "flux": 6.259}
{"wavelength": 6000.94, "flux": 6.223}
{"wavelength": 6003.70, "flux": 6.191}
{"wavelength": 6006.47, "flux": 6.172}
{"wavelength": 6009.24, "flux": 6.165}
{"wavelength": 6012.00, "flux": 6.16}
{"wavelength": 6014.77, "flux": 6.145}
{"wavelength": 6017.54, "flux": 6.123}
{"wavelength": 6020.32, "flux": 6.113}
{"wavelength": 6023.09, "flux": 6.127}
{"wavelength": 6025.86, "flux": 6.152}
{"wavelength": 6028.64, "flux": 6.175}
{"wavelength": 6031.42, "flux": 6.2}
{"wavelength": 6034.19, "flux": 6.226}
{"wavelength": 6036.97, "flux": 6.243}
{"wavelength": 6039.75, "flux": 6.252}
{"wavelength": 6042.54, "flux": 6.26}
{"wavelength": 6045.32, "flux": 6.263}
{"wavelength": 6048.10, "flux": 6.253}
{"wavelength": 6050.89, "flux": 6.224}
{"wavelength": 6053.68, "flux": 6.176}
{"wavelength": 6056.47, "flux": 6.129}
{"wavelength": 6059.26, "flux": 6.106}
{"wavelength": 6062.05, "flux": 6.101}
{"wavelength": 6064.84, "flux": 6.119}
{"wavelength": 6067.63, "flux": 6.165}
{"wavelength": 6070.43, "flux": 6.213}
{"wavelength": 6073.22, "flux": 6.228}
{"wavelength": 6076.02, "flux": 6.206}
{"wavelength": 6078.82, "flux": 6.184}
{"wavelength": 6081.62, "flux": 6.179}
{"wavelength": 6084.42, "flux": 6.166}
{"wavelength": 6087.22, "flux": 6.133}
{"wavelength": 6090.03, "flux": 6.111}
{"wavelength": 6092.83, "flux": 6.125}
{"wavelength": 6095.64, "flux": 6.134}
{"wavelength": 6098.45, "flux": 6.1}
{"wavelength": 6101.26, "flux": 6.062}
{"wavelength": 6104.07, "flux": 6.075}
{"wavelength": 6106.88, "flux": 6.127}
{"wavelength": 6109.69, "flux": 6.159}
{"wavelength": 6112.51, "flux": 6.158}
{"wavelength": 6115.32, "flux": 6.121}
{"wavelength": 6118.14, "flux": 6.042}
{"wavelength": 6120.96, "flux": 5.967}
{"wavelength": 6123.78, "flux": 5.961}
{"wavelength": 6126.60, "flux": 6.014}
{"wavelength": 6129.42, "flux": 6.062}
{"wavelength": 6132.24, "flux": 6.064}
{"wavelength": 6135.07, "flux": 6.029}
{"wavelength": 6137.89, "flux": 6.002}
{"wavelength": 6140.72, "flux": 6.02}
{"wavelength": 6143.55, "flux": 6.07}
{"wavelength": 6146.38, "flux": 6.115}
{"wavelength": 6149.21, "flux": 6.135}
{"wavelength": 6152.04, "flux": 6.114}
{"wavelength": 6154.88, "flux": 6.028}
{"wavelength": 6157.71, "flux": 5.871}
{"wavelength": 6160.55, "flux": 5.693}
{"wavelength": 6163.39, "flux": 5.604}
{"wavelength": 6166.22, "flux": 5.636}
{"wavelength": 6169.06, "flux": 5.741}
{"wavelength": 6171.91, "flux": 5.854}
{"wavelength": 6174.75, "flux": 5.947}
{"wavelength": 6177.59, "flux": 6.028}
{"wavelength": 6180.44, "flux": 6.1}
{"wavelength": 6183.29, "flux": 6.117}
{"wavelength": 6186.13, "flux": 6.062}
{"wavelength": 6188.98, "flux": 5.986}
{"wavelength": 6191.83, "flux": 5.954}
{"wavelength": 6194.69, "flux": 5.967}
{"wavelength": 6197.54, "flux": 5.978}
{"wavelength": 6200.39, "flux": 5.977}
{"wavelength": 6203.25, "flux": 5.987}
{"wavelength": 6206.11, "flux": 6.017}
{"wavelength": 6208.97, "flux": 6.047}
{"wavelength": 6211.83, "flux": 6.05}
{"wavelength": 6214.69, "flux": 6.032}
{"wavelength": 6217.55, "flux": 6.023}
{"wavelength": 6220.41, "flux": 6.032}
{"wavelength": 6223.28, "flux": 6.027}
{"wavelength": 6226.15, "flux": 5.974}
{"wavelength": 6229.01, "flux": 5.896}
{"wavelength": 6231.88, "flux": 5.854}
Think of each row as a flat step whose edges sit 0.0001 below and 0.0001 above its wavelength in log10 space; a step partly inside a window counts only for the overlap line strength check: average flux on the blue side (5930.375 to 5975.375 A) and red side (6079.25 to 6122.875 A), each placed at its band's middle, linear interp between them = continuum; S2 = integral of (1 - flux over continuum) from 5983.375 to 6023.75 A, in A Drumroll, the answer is 0.39 A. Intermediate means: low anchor 6.34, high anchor 6.11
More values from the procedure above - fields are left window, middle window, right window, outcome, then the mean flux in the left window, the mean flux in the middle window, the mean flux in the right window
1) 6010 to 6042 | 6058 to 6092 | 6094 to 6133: -0.2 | 6.18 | 6.16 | 6.07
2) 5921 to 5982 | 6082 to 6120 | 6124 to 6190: -0.3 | 6.3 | 6.12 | 5.97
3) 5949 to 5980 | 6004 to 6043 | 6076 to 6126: 0.4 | 6.34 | 6.18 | 6.11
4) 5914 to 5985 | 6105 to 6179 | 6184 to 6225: 1.2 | 6.3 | 5.98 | 6.01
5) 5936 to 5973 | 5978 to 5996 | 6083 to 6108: 0.1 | 6.36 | 6.25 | 6.11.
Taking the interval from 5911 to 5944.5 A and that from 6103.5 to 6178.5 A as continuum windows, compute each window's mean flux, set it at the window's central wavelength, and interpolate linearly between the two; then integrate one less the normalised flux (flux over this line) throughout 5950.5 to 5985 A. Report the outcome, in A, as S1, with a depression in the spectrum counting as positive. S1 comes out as -0.7 A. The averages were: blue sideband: 6.25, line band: 6.33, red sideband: 5.99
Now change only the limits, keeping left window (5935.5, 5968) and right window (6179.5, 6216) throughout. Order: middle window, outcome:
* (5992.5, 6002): 0.1 A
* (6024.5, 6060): 0.2 A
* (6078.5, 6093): 0.1 A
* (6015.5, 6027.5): 0.3 A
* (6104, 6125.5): 0.2 A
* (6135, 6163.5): 0.5 A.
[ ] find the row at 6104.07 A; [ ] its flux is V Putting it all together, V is 6.075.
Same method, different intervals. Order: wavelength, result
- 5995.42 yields 6.286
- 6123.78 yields 5.961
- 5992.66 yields 6.289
